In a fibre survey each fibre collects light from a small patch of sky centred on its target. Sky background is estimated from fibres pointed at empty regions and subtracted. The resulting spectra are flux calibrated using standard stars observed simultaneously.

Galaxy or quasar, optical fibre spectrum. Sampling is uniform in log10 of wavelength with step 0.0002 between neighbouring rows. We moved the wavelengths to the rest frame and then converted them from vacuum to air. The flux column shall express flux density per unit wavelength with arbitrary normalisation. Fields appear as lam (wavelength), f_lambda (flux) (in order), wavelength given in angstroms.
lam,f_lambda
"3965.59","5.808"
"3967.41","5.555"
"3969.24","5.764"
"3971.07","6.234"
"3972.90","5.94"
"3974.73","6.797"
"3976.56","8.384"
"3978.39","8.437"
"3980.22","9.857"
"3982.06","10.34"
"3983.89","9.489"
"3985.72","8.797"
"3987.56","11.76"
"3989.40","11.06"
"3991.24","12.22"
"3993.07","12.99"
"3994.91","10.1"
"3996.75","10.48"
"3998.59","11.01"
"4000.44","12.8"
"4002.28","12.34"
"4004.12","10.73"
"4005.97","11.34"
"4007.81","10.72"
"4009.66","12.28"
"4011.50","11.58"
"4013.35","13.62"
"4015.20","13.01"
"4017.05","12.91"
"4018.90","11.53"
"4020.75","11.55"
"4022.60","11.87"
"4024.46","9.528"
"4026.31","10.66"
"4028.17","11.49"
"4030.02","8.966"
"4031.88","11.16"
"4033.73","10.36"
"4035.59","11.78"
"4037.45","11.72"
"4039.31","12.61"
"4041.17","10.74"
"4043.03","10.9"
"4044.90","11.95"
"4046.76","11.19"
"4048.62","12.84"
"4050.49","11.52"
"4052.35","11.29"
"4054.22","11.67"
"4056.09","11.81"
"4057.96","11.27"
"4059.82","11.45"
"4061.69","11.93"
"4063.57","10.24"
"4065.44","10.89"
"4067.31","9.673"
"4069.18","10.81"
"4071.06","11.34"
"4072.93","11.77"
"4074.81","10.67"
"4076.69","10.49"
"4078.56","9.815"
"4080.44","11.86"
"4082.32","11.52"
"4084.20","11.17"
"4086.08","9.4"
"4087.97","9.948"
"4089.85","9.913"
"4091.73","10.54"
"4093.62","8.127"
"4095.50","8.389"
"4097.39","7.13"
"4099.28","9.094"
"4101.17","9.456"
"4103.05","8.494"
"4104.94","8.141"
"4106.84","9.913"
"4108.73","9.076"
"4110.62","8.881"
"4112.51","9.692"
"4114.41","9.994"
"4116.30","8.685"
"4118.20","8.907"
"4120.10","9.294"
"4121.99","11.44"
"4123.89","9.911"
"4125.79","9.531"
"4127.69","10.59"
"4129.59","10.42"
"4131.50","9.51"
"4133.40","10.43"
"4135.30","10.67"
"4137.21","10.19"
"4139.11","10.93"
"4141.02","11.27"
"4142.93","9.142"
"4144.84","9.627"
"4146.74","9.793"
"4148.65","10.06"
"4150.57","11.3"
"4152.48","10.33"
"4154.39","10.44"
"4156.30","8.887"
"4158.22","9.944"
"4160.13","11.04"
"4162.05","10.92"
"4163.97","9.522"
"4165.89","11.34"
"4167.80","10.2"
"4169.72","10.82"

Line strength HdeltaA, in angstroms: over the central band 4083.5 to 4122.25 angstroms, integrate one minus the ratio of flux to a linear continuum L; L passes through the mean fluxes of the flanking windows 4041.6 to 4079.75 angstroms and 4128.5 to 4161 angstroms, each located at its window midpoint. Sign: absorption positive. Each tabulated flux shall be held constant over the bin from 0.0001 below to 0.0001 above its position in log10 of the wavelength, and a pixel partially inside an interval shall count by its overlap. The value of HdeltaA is 5.2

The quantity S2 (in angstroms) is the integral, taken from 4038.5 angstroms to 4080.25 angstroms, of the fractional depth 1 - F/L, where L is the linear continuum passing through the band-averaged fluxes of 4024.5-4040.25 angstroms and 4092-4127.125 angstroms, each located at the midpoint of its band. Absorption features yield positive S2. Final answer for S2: -3.5 angstroms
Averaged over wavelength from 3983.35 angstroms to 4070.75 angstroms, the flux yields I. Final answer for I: 11.3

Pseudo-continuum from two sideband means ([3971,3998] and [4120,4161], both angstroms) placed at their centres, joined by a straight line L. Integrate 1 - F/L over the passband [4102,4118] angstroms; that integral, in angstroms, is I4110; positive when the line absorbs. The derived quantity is 1.6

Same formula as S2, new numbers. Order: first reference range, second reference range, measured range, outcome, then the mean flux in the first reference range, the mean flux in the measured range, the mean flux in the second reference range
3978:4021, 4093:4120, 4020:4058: -3.18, 11.3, 11.3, 8.88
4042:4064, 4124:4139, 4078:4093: 0.68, 11.5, 10.5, 10.2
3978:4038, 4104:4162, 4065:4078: -0.26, 11.2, 10.8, 9.95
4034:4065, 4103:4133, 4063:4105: 2.28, 11.5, 9.99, 9.58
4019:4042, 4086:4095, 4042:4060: -1.80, 11.1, 11.6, 9.54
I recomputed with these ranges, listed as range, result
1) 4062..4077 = 10.8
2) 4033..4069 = 11.4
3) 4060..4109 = 10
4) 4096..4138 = 9.51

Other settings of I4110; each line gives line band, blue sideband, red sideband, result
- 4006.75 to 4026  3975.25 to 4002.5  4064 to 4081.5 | -2.11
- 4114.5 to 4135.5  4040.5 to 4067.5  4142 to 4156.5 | 0.86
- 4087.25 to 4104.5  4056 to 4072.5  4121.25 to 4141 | 2.83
